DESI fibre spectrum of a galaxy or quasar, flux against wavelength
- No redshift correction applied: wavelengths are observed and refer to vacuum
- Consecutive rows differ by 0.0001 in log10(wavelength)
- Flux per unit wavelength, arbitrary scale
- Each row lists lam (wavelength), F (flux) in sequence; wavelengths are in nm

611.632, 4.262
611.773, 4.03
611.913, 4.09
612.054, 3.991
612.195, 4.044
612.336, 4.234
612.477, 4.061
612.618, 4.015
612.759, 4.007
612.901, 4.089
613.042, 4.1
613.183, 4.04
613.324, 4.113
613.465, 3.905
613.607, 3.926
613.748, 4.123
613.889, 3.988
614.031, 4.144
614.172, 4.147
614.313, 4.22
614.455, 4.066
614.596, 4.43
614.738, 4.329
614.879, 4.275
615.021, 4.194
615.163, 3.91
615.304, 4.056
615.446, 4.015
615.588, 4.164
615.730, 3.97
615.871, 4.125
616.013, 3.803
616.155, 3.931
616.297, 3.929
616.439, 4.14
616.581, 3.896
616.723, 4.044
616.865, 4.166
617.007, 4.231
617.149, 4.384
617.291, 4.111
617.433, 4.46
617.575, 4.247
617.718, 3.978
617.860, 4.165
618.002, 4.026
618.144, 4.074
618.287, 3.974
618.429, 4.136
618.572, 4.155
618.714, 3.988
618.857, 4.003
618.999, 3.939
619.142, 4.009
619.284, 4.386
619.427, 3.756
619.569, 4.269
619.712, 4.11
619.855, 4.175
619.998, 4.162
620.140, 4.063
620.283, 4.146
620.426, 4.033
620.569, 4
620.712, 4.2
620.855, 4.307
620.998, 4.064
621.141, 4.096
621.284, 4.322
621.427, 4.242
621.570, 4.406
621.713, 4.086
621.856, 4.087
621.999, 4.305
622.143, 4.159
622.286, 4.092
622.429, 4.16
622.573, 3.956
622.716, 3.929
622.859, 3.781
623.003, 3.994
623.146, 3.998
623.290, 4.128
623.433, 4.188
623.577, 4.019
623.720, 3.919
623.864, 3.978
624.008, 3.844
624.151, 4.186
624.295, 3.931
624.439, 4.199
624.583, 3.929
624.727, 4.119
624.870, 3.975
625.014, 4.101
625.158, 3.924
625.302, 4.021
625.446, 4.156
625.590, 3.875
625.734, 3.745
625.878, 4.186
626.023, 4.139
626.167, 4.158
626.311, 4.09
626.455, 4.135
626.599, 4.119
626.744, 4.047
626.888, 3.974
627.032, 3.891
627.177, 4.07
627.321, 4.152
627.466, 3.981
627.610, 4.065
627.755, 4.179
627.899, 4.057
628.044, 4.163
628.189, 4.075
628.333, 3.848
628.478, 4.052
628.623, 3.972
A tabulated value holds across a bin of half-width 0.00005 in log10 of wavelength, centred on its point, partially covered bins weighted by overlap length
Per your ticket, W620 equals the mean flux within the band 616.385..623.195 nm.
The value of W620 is 4.11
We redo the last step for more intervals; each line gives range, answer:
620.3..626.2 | 4.07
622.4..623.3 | 3.97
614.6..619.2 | 4.09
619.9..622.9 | 4.13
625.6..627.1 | 4.04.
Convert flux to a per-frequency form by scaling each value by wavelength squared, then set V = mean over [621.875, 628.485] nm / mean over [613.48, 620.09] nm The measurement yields 1.0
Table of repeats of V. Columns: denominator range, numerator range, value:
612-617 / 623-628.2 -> 1.03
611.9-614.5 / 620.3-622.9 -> 1.04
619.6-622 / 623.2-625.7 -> 0.98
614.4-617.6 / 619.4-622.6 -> 1.02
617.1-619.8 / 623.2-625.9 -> 1.00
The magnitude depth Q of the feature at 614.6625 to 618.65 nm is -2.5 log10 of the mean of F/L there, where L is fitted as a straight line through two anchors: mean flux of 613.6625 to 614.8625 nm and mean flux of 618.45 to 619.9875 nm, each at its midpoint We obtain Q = 0.01 mag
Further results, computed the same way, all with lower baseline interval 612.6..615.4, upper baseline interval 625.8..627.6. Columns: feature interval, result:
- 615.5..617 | 0.02 mag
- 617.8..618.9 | 0.01 mag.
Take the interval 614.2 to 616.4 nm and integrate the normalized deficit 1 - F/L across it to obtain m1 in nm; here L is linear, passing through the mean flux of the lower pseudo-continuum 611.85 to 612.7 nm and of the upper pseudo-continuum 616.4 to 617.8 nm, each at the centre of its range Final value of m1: 0.02 nm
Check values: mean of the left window 4.07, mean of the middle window 4.1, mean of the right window 4.17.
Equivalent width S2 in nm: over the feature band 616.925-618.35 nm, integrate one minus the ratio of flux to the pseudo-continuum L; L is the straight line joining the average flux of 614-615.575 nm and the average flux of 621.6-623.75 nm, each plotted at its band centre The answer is -0.01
